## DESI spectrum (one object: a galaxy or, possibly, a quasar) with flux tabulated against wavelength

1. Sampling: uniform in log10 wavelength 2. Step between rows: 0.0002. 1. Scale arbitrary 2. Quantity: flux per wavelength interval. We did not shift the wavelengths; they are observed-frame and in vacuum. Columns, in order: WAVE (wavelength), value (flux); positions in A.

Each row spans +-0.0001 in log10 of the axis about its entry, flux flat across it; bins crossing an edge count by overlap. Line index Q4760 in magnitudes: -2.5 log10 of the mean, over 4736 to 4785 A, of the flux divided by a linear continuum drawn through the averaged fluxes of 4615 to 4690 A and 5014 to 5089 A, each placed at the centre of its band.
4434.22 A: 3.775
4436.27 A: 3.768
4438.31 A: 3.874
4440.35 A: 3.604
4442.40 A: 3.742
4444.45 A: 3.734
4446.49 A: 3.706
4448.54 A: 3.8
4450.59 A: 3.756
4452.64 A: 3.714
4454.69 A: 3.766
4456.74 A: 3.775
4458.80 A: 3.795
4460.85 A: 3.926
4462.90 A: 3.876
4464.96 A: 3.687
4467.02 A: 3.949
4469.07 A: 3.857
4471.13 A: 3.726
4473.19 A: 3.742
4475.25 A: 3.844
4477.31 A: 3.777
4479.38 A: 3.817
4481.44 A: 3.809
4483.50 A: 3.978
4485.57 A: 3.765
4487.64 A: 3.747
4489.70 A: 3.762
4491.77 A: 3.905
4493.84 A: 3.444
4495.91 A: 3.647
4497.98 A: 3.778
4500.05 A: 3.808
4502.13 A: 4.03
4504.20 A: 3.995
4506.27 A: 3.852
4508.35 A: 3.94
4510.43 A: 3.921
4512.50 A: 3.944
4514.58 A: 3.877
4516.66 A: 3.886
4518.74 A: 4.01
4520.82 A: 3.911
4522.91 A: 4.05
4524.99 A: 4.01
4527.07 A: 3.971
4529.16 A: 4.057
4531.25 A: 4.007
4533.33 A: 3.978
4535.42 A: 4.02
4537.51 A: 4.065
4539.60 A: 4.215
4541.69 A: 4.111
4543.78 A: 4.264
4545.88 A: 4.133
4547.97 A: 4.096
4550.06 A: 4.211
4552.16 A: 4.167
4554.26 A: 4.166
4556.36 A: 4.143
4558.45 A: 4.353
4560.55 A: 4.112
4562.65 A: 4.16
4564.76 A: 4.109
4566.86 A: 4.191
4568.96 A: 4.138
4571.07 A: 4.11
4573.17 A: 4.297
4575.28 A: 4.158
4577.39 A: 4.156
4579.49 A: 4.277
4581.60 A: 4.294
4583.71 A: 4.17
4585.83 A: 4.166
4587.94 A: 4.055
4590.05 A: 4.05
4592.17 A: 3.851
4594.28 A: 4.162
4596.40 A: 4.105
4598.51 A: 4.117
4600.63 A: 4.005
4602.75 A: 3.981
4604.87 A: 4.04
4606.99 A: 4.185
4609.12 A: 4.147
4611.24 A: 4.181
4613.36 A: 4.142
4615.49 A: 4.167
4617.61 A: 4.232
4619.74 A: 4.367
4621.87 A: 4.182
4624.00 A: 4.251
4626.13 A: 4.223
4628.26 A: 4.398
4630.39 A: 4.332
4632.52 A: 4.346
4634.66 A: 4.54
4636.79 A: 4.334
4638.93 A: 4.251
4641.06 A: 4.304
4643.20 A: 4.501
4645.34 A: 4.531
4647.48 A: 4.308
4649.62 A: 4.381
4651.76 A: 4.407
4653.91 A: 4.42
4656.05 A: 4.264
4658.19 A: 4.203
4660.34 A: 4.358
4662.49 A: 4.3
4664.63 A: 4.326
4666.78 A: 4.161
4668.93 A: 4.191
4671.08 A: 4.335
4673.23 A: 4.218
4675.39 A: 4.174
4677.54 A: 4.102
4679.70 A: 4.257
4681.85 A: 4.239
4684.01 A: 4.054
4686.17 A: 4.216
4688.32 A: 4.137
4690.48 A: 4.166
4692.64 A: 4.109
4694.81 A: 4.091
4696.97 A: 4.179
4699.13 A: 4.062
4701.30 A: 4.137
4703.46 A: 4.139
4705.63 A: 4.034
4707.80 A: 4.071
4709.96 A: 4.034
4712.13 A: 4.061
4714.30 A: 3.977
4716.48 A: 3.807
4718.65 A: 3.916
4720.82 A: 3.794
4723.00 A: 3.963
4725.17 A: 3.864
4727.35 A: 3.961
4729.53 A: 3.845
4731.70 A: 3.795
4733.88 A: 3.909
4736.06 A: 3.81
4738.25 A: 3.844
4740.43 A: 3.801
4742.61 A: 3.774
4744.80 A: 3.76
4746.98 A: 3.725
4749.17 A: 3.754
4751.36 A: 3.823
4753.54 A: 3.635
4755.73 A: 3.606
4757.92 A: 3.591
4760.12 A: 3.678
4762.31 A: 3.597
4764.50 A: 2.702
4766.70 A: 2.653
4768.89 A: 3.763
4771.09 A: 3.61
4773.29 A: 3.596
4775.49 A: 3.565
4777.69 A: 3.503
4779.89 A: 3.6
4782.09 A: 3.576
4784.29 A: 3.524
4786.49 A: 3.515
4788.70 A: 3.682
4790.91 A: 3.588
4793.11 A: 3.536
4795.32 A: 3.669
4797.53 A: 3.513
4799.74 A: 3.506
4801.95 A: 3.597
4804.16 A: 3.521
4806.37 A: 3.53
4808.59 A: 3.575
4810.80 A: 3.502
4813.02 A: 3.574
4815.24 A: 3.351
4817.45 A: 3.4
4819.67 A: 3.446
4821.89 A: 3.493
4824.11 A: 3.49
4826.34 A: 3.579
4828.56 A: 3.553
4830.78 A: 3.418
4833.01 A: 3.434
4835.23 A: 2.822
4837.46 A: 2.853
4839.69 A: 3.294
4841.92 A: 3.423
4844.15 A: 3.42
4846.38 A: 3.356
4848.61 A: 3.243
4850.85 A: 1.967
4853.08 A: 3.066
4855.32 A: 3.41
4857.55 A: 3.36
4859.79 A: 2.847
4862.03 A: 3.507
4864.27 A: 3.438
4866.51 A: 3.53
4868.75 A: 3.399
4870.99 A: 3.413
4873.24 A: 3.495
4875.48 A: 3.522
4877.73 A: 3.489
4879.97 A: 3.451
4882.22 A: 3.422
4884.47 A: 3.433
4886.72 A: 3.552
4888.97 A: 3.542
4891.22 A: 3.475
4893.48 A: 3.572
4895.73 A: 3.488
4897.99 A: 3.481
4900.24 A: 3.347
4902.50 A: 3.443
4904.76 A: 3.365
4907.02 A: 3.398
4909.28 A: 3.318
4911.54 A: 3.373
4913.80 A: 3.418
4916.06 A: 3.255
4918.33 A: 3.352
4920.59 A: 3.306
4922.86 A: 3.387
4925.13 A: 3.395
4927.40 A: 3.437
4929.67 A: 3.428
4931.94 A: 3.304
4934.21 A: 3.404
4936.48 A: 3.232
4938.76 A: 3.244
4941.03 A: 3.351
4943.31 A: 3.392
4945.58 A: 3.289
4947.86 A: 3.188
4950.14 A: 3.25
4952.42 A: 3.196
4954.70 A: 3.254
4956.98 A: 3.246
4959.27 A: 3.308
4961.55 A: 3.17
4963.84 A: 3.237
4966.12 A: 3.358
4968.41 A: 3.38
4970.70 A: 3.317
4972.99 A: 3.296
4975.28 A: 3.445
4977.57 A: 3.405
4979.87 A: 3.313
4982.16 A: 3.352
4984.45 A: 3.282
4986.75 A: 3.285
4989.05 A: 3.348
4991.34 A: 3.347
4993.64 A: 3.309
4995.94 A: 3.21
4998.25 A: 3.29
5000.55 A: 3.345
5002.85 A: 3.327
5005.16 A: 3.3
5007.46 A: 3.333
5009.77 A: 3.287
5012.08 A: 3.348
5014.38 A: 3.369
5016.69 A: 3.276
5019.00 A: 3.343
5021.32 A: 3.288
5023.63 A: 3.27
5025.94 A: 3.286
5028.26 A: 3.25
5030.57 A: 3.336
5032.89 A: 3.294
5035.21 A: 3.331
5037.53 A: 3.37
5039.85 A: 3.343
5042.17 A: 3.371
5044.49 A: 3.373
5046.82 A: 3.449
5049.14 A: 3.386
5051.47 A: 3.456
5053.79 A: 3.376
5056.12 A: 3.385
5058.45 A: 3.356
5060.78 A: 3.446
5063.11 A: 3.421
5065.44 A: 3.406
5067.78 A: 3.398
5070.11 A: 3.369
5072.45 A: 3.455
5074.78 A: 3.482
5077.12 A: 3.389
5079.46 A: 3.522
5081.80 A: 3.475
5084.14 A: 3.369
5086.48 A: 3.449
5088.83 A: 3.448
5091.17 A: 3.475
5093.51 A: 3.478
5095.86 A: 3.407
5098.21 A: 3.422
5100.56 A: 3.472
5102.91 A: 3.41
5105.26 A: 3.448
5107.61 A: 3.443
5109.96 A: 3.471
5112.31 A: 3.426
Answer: 0.13 mag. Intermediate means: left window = 4.29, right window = 3.38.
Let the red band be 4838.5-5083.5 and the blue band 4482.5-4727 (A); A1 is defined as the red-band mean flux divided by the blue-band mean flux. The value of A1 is 0.81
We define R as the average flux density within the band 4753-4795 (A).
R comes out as 3.5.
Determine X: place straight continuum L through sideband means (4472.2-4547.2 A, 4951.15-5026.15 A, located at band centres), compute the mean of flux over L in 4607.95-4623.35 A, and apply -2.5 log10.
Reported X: -0.11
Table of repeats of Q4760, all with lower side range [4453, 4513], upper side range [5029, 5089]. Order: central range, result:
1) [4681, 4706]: -0.13 mag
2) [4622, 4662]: -0.17 mag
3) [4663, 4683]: -0.15 mag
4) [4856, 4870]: 0.06 mag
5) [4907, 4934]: 0.04 mag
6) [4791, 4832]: 0.02 mag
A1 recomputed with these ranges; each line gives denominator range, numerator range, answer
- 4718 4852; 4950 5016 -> 0.94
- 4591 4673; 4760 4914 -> 0.80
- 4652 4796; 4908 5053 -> 0.86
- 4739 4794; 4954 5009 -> 0.93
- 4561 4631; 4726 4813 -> 0.87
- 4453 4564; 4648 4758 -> 1.03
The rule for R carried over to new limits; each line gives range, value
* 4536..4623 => 4.15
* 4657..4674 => 4.26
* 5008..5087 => 3.37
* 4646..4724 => 4.16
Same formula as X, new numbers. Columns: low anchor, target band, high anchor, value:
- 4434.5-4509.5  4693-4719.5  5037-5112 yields -0.11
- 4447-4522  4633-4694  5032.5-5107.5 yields -0.16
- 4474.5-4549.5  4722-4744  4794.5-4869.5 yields -0.09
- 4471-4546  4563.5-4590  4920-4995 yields -0.09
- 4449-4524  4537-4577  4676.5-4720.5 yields -0.07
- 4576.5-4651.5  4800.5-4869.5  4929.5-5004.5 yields 0.10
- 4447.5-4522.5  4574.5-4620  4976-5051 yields -0.11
